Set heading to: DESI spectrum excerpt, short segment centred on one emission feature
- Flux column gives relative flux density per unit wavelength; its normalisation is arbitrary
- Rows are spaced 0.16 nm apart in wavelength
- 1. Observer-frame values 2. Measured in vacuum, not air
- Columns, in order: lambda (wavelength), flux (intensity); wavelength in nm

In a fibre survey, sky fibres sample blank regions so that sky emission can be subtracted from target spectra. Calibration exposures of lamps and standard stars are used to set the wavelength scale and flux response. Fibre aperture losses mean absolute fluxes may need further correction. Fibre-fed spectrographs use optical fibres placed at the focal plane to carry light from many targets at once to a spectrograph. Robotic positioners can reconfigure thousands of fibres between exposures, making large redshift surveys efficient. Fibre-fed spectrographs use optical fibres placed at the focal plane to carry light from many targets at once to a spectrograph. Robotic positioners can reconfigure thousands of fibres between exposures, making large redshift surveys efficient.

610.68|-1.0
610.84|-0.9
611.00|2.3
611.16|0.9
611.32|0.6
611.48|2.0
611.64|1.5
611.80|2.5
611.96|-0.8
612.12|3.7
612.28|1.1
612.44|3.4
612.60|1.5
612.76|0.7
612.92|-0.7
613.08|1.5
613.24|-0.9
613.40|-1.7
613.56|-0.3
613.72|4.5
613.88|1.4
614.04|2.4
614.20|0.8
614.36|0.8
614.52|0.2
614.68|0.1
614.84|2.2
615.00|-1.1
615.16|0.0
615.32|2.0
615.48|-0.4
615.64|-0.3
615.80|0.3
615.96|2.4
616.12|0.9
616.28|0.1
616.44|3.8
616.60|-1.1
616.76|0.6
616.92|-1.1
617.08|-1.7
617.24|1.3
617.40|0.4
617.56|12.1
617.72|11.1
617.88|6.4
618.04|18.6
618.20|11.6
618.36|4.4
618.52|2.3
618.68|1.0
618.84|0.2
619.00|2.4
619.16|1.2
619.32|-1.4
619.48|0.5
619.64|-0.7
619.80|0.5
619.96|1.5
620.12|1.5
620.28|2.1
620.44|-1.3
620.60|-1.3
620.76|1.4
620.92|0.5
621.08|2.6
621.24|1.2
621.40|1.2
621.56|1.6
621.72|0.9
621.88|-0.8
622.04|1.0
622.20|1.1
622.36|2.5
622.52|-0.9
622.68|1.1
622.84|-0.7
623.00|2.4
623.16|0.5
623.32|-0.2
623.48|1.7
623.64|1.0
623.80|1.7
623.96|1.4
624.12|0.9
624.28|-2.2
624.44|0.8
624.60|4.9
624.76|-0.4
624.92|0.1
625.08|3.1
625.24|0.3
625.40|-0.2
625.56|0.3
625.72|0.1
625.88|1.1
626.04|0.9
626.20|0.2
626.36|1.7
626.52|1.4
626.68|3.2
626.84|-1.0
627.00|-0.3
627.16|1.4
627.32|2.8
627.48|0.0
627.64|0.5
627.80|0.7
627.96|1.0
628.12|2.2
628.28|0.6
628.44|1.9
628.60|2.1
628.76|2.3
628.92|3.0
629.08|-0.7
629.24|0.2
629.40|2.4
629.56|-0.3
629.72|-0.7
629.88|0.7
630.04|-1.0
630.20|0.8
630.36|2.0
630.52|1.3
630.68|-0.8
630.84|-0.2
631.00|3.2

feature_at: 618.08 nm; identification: [O II] 3727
